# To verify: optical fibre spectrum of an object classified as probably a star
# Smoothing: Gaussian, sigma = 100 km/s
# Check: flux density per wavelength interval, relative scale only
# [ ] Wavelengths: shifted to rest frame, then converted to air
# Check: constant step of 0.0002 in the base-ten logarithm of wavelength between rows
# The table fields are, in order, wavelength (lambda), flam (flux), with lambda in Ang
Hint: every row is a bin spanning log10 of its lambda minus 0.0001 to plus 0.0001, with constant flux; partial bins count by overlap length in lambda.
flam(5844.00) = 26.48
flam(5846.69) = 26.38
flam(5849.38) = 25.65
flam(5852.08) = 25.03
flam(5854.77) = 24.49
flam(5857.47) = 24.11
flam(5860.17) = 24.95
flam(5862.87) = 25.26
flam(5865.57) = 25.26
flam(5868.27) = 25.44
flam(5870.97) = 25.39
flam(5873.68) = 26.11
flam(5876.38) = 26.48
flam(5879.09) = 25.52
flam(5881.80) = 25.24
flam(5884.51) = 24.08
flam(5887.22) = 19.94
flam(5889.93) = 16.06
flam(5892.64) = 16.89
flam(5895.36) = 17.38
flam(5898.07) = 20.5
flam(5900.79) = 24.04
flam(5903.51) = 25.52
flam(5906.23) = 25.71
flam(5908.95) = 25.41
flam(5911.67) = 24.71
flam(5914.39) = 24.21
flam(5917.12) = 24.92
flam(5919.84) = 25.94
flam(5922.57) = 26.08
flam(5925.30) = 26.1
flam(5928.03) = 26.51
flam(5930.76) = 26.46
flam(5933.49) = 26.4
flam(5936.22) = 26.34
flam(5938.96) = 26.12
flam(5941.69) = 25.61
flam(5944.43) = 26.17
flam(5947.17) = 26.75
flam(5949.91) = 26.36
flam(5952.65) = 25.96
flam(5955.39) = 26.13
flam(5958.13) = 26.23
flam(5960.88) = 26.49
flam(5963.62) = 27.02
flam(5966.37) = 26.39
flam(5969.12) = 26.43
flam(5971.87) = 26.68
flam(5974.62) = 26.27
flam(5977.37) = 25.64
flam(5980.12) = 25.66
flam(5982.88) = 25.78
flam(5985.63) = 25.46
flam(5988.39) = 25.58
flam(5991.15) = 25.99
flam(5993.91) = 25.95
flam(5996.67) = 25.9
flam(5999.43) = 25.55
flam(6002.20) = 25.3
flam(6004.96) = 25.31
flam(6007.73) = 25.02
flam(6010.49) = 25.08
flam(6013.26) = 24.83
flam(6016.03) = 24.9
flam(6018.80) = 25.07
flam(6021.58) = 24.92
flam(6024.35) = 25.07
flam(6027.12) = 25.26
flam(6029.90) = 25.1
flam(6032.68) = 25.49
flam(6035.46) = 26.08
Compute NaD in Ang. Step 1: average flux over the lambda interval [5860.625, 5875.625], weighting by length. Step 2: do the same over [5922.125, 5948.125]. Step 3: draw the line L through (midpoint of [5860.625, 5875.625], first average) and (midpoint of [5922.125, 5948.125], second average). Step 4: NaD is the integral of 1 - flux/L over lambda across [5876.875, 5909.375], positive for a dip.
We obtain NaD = 4.50 Ang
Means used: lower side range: 25.5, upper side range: 26.3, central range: 22.2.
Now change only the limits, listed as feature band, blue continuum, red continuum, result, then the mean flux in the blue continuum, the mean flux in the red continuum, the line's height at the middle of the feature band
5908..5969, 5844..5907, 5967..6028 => -3.34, 23.7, 25.5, 24.7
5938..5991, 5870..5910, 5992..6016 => -3.55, 22.9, 25.4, 24.5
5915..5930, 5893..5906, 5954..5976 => -1.54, 21.8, 26.5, 23.4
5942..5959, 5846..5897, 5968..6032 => -1.00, 23.6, 25.5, 24.8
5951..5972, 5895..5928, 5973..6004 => -0.91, 24.5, 25.7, 25.3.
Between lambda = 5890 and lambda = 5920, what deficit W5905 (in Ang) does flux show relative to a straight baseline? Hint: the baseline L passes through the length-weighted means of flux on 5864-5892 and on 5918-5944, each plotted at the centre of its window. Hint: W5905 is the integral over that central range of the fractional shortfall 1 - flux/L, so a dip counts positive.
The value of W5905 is 2.7 Ang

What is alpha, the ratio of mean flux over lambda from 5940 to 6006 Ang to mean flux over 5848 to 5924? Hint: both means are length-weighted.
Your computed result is 1.09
